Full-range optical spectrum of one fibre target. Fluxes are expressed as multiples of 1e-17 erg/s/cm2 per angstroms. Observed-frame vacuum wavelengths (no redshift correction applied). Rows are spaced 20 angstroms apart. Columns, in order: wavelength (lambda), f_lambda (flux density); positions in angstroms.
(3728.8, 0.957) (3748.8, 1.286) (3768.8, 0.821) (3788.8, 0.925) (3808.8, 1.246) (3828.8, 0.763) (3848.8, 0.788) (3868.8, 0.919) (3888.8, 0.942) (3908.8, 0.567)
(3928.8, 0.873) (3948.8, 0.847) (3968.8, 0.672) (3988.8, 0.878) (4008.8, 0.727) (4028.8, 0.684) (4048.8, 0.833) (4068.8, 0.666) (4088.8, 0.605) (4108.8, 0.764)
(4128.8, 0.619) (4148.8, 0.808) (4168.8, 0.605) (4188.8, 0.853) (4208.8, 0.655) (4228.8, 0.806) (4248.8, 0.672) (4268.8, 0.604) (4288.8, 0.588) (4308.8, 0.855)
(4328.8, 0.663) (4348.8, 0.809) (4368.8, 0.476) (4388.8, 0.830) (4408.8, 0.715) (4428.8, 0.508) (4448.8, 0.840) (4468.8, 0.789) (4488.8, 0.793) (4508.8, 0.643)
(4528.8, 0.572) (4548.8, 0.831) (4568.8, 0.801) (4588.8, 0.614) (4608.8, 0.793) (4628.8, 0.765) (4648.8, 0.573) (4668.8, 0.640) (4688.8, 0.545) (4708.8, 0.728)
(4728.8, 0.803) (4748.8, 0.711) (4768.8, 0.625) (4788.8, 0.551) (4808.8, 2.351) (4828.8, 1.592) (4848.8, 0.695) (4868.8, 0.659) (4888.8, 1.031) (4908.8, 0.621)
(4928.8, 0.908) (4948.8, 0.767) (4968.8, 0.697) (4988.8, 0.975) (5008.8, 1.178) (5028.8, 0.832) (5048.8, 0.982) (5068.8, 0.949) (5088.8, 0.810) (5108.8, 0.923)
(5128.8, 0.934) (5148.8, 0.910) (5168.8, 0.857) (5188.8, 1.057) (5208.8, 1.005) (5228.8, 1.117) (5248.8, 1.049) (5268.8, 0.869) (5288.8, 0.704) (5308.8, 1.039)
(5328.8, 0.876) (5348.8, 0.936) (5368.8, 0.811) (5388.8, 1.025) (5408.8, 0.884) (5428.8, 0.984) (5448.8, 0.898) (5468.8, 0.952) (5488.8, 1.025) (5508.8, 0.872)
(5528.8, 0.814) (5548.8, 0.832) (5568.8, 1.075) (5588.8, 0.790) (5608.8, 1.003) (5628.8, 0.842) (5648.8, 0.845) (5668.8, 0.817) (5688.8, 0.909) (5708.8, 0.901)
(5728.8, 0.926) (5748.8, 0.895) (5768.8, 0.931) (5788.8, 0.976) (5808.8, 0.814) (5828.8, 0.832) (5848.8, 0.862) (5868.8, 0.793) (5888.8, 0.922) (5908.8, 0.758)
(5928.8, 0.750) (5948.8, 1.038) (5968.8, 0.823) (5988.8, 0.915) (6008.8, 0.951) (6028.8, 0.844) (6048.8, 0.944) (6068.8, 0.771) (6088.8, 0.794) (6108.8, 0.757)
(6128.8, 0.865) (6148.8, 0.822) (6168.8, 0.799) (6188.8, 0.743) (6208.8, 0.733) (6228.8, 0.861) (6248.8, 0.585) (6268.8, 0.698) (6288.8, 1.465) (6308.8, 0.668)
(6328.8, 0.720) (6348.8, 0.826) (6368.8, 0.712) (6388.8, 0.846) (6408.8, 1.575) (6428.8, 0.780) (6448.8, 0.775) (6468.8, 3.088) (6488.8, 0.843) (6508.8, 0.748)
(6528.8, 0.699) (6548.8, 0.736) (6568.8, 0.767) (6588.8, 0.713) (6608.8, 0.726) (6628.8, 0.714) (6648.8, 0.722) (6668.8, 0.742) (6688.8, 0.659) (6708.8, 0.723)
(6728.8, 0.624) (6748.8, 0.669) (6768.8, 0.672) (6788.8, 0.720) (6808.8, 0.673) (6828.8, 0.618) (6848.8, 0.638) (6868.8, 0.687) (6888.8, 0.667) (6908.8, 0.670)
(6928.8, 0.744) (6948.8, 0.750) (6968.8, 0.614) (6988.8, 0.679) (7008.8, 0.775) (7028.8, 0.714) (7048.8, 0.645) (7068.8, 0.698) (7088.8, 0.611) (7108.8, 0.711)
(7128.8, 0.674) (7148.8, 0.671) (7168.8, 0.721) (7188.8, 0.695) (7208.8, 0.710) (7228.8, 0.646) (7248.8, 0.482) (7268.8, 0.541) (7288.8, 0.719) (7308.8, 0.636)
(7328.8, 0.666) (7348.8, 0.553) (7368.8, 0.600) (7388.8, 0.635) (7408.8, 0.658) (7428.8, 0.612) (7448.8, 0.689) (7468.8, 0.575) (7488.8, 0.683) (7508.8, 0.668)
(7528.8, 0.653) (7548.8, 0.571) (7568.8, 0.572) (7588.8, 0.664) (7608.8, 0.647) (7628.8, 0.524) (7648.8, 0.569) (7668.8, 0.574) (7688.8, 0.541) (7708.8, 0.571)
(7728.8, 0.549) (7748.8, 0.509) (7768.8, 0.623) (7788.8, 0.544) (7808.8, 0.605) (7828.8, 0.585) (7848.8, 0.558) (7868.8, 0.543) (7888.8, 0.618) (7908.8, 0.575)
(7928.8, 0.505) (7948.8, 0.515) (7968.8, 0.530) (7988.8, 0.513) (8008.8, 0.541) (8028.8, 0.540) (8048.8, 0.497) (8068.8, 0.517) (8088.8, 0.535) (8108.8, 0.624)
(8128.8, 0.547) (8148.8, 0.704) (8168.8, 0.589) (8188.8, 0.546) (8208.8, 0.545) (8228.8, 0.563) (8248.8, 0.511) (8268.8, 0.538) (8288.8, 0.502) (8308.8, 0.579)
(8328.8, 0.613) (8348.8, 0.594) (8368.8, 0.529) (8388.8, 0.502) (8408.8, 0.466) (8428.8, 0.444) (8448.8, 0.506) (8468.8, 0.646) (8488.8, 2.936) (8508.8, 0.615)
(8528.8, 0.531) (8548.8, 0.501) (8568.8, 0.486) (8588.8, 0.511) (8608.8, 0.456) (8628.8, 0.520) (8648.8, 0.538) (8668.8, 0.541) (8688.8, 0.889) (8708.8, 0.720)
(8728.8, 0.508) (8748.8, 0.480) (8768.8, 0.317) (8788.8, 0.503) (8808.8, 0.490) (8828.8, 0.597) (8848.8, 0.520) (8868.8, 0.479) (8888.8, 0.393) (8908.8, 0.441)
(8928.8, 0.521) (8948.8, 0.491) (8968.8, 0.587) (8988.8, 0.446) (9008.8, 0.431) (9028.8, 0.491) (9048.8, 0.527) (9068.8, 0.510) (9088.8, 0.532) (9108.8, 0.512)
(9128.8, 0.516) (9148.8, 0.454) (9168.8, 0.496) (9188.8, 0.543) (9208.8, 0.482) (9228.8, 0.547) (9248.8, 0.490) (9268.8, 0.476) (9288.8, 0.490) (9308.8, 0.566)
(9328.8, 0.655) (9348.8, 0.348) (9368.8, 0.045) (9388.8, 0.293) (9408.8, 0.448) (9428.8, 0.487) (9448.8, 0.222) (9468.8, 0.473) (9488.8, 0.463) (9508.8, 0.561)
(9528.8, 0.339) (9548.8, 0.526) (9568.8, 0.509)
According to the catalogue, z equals 0.292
